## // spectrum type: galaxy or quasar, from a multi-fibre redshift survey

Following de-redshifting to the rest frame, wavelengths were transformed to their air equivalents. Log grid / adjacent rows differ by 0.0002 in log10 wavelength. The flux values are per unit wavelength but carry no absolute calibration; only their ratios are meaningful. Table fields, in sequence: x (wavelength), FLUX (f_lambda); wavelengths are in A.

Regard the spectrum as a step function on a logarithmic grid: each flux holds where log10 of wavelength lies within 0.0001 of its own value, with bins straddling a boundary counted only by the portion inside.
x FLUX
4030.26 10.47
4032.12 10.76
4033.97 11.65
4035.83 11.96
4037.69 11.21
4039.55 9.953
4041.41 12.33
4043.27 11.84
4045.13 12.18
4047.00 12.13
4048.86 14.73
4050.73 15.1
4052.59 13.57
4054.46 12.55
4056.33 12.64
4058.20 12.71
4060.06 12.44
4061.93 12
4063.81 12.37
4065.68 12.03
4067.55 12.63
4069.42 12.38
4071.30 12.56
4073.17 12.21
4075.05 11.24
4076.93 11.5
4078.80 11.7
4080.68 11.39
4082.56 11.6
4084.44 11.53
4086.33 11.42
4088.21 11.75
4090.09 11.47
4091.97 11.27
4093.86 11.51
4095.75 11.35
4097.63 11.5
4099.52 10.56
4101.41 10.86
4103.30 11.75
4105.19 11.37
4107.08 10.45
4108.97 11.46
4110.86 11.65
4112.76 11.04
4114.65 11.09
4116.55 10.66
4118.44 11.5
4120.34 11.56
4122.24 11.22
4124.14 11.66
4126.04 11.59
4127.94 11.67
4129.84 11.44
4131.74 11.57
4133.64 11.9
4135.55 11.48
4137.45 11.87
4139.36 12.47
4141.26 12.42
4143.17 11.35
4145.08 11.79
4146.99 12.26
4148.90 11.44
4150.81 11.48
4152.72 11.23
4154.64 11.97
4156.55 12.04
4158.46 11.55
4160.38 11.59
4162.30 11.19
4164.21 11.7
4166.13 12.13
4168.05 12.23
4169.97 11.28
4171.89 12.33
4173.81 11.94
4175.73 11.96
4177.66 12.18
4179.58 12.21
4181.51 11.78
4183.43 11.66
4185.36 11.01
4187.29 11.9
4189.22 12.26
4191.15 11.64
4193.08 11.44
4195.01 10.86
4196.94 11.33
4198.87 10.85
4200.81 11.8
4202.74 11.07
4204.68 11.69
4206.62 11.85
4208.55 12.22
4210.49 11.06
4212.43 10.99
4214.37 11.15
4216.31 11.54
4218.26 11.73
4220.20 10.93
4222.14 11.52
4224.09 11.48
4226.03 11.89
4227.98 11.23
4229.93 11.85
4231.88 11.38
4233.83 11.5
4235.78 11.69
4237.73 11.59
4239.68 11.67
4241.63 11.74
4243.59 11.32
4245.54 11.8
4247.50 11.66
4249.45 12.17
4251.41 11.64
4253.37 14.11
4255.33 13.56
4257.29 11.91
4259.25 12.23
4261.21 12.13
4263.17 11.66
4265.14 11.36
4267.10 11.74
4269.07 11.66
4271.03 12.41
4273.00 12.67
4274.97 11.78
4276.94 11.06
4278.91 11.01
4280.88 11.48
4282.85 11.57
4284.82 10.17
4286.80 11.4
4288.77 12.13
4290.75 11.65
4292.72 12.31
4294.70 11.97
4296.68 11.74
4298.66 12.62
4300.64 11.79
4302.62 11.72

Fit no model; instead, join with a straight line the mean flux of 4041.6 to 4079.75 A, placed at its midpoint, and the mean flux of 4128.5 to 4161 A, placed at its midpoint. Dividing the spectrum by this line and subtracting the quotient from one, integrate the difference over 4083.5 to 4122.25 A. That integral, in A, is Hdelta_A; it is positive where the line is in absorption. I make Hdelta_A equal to 2.7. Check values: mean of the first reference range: 12.5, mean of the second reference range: 11.8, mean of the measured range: 11.3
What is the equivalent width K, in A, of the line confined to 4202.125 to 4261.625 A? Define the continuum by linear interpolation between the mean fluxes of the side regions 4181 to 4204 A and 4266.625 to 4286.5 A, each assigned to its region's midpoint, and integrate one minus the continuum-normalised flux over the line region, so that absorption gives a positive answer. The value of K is -1.3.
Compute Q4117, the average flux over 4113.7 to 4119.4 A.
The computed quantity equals 11.1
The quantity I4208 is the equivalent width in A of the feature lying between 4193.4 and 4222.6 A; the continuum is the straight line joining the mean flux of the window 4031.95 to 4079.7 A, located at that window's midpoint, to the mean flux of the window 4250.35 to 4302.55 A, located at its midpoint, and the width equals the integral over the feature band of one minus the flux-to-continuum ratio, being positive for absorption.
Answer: 1.6 A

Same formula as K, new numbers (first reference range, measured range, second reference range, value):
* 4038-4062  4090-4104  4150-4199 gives 1.1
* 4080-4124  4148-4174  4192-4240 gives -0.8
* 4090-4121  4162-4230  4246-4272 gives 1.0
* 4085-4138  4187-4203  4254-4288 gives 0.2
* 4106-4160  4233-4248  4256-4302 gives 0.1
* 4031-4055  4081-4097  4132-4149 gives 0.8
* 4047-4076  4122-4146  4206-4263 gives 1.1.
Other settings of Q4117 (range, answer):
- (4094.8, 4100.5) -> 11.1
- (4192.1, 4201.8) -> 11.3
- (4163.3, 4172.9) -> 11.9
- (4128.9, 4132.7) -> 11.5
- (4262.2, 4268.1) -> 11.6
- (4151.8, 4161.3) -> 11.7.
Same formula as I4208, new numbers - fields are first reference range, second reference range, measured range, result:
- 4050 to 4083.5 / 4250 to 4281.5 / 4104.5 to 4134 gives 2.20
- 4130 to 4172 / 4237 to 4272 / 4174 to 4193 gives 0.03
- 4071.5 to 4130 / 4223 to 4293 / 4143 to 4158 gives -0.24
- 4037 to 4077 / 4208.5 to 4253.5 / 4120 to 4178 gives 1.08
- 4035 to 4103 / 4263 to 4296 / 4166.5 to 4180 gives -0.22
